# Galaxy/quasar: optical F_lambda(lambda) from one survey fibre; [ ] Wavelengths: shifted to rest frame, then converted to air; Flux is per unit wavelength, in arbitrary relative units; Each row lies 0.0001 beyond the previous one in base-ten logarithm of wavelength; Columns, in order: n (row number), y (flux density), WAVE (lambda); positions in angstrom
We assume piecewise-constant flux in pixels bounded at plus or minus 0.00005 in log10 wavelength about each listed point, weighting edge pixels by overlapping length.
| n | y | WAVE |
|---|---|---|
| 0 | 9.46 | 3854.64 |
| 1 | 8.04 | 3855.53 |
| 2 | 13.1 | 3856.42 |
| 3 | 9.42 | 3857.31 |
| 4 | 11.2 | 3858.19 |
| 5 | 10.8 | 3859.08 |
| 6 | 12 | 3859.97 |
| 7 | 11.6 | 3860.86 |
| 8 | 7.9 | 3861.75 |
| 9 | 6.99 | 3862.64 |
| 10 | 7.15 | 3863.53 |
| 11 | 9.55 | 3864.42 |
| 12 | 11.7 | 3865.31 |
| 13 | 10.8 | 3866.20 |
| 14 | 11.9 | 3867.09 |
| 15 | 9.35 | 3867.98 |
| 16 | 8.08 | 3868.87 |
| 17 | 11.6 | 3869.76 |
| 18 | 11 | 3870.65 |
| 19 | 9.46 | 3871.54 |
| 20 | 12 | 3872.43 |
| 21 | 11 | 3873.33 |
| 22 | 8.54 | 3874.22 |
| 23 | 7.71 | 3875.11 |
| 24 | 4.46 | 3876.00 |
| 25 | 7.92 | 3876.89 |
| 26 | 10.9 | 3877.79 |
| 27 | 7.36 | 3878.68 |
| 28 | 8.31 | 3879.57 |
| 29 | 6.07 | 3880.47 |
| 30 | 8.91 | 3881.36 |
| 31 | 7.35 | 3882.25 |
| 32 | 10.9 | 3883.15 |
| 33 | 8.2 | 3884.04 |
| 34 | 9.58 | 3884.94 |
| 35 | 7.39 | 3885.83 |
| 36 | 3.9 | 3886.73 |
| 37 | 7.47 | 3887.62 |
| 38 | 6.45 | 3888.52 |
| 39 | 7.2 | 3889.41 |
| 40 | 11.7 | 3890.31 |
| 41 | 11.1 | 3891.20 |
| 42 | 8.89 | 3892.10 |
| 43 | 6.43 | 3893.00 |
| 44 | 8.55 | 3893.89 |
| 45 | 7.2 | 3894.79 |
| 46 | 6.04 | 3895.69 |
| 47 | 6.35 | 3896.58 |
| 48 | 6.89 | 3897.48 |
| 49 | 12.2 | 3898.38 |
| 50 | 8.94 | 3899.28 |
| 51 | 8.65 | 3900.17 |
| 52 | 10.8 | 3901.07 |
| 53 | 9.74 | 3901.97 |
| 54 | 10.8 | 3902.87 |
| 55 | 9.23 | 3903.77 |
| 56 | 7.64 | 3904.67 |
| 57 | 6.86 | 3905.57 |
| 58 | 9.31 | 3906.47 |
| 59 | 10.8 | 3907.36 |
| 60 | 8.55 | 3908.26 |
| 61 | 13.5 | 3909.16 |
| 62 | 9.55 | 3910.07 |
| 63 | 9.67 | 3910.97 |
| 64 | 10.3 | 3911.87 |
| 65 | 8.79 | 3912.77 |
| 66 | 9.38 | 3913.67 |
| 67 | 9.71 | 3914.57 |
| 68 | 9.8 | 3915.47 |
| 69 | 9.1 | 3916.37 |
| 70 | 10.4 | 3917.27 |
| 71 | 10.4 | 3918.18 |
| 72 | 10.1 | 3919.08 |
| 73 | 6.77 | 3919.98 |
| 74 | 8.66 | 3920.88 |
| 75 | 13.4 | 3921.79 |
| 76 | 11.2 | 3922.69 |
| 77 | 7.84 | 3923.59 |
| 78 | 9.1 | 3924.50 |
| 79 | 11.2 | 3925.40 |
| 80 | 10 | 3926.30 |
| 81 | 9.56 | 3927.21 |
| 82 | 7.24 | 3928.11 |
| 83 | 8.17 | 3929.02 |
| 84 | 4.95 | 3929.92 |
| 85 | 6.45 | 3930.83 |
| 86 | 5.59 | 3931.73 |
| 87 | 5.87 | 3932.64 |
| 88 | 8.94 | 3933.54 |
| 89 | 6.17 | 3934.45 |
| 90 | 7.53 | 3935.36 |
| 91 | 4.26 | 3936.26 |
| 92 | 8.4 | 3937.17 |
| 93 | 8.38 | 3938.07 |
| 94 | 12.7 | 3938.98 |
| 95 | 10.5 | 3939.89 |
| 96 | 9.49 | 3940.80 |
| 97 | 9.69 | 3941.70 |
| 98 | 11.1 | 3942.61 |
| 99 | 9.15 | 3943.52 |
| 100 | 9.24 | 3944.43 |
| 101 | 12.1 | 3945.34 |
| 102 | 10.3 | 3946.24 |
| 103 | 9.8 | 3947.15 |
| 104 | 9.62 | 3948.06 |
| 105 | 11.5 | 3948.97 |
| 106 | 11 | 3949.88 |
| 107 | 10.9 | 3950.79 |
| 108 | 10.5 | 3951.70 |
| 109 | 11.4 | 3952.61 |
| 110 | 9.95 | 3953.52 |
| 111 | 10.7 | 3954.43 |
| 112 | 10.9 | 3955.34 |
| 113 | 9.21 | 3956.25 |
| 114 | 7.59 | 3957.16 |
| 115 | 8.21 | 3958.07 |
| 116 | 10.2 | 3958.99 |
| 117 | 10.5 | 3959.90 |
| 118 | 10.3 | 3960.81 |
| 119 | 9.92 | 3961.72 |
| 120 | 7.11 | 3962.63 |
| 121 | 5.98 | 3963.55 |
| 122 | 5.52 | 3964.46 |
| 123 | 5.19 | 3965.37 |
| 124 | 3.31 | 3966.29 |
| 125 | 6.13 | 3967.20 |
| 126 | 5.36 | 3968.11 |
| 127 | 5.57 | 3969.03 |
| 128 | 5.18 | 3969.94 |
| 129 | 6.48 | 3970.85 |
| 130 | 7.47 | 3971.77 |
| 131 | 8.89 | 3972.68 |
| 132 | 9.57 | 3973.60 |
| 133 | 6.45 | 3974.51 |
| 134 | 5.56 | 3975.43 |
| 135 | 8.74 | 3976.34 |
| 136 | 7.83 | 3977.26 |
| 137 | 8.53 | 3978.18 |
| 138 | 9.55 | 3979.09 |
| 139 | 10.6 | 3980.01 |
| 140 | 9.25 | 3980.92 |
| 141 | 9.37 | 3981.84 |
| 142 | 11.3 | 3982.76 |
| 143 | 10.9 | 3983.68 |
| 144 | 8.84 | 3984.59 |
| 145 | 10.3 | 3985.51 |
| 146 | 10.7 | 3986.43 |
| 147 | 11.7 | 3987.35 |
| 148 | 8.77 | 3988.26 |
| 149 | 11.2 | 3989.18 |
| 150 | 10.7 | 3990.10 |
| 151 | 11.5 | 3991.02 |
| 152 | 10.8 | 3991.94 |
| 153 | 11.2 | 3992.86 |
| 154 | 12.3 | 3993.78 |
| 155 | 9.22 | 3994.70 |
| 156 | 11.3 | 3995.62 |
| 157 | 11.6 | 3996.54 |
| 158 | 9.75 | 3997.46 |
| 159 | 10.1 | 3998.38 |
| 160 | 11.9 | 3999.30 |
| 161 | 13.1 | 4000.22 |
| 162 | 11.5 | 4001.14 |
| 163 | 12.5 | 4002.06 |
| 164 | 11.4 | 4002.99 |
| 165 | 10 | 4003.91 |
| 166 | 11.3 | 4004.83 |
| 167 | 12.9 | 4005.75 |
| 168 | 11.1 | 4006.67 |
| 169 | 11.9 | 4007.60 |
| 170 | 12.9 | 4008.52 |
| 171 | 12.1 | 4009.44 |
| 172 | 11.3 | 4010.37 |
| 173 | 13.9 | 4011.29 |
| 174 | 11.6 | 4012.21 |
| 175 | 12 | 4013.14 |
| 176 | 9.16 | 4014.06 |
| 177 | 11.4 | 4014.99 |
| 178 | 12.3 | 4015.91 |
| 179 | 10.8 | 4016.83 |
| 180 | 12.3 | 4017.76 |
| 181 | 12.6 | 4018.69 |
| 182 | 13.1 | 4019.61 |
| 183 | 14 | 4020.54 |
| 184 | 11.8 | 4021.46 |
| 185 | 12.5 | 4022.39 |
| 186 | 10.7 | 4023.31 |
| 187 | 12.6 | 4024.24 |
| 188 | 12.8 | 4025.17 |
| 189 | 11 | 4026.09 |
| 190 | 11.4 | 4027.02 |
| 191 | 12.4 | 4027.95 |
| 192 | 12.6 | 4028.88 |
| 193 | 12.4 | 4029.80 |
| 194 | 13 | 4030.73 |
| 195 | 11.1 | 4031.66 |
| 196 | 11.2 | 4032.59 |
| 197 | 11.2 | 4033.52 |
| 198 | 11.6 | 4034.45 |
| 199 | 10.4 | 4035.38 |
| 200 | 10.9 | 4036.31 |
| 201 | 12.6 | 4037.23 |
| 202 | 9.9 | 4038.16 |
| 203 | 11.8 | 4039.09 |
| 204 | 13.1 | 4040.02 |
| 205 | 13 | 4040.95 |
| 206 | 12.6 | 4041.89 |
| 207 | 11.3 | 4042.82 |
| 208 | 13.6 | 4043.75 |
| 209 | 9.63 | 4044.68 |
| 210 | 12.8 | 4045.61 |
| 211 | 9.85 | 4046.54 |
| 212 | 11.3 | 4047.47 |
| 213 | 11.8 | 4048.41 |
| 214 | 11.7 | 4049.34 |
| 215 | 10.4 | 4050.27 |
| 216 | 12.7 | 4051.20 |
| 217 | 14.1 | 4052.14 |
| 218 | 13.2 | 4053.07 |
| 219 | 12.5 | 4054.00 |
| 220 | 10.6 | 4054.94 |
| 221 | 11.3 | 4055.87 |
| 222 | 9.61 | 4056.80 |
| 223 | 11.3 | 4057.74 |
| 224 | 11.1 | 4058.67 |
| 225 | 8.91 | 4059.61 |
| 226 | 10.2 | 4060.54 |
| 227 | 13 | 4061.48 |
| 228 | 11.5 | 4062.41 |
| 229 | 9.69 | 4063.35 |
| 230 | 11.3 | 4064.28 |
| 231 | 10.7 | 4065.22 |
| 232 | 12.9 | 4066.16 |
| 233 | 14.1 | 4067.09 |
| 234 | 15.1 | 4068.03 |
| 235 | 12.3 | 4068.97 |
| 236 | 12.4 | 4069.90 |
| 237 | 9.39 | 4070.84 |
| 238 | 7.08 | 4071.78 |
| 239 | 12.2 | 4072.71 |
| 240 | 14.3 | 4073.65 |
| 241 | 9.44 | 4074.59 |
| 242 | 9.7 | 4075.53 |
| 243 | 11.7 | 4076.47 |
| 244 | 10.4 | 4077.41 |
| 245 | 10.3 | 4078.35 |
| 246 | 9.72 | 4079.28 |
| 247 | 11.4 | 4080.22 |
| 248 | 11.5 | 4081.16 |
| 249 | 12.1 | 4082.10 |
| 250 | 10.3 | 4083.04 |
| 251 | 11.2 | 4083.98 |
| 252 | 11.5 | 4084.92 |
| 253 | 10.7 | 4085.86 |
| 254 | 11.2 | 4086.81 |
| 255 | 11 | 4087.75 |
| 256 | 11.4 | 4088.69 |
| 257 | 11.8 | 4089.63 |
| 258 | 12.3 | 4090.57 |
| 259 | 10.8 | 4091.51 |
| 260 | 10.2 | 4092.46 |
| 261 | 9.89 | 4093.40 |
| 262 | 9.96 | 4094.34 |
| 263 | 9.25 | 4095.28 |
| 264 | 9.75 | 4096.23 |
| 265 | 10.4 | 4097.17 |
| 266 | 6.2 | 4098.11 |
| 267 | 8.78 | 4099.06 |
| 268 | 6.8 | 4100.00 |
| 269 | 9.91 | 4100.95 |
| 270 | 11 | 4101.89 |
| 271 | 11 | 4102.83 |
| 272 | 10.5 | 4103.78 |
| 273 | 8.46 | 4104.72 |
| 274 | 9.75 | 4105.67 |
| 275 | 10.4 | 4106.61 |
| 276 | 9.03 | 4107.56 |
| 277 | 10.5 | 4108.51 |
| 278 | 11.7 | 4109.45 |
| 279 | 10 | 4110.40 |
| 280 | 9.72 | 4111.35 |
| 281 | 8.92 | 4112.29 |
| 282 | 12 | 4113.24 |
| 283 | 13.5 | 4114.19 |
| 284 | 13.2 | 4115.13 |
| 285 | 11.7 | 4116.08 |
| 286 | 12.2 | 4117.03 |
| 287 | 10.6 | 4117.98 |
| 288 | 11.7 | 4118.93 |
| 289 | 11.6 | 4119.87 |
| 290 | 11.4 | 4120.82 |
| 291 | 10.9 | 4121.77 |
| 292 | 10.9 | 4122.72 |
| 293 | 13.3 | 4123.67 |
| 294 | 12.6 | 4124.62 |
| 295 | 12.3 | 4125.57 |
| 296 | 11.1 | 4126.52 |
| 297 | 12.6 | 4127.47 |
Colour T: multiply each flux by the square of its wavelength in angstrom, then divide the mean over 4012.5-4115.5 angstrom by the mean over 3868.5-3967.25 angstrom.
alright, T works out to 1.35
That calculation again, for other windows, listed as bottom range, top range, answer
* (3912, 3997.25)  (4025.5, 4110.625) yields 1.29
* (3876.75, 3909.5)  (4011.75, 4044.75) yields 1.48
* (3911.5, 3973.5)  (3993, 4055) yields 1.40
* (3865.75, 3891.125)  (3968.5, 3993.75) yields 1.10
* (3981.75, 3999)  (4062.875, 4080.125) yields 1.10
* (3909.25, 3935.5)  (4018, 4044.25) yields 1.43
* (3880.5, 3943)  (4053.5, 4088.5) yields 1.38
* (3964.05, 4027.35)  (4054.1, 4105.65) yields 1.09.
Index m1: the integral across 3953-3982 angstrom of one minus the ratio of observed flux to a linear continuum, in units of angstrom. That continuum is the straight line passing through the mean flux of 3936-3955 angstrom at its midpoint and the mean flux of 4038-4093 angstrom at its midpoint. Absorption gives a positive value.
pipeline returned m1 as 6.6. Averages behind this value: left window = 10.1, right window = 11.4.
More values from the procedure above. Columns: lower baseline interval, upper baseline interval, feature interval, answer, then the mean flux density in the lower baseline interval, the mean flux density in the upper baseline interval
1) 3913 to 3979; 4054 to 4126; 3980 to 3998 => -2.4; 8.67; 10.9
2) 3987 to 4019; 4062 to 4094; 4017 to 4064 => -1.7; 11.4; 11.2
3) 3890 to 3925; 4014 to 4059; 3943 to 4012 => 6.1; 9.34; 11.8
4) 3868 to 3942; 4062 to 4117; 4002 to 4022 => -4.0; 8.8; 10.8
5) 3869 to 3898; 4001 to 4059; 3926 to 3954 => 1.9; 8.34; 11.8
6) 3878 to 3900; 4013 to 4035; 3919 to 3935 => 1.4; 8.1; 11.9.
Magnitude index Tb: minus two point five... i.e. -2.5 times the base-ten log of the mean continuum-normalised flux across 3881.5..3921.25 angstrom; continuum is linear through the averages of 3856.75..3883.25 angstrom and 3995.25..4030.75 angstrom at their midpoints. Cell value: 0.12 mag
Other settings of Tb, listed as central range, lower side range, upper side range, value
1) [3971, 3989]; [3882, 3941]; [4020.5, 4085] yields 0.109 mag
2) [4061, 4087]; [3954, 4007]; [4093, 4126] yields -0.110 mag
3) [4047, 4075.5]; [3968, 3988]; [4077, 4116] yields -0.162 mag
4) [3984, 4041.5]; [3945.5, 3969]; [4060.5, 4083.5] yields -0.154 mag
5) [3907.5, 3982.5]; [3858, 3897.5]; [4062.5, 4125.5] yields 0.071 mag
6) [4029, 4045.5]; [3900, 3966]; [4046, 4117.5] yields -0.134 mag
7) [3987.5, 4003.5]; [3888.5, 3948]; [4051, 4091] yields -0.092 mag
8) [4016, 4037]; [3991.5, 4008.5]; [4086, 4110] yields -0.087 mag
